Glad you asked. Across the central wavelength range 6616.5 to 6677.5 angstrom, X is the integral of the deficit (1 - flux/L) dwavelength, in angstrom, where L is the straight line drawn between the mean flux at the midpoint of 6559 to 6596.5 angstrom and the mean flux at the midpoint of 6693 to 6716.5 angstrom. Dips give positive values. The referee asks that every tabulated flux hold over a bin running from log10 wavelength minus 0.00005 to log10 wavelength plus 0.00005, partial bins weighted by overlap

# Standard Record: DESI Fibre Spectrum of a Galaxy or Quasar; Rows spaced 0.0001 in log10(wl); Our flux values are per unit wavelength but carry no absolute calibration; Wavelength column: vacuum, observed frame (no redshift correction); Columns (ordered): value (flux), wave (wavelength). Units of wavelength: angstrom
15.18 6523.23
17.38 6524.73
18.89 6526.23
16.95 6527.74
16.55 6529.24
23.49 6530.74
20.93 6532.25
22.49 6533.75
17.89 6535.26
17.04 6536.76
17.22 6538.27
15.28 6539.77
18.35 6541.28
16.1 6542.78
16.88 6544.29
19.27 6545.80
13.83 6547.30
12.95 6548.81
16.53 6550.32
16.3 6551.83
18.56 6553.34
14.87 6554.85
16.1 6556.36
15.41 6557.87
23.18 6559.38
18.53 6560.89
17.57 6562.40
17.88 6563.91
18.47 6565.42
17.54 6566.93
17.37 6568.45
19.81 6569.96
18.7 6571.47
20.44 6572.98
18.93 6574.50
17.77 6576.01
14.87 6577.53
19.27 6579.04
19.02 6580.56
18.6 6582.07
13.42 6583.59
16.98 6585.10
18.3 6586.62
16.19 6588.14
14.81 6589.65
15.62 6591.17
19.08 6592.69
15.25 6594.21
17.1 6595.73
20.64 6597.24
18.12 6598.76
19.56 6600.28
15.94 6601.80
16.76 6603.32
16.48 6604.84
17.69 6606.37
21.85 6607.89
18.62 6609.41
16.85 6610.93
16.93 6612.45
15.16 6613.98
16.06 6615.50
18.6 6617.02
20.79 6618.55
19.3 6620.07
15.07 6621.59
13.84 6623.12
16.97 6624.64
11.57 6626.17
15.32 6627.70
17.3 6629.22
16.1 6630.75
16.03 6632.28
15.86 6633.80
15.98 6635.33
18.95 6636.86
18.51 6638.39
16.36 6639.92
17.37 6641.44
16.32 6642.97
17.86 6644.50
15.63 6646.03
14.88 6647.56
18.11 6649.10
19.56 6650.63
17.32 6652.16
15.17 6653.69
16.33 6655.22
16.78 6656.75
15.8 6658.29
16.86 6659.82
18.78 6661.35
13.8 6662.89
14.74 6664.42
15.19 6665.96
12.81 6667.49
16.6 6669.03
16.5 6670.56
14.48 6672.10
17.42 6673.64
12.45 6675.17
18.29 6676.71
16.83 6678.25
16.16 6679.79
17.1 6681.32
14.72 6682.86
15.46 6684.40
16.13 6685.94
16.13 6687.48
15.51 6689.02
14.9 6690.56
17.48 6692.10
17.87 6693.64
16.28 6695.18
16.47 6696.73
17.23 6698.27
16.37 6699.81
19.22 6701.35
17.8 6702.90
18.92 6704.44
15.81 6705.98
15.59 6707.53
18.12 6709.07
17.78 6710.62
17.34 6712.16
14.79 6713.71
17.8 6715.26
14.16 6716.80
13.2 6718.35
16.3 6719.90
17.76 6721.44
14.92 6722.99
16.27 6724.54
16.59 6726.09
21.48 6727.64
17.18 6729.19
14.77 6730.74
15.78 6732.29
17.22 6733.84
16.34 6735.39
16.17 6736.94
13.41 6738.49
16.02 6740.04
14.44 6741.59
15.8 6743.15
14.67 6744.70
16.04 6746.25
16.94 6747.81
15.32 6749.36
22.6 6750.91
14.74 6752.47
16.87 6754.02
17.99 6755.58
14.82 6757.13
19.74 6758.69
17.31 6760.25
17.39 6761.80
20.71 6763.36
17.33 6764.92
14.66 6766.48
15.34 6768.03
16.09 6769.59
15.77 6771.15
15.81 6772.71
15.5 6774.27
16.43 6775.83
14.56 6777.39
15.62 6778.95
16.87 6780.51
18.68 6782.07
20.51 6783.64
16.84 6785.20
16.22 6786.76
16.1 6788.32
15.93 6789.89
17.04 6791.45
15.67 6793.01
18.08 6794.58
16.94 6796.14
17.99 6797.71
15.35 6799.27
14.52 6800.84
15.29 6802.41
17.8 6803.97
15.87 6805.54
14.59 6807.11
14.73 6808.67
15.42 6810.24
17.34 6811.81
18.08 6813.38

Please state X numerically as 3.5 angstrom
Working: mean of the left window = 17.7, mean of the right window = 17.1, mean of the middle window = 16.4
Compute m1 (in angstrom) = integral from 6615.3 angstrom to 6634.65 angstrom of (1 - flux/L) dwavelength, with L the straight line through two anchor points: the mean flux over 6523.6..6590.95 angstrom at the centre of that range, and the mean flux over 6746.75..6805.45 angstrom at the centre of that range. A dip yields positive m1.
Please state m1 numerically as 1.1 angstrom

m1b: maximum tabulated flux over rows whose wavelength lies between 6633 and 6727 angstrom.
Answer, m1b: 19.56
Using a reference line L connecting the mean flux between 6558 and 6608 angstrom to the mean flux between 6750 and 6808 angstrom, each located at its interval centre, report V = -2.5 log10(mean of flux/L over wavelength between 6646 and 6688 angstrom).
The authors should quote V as 0.08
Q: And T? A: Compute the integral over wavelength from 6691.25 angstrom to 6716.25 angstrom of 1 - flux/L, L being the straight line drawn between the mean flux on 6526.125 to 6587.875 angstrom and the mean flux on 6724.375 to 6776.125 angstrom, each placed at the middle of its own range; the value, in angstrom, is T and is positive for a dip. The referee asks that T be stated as -0.4 angstrom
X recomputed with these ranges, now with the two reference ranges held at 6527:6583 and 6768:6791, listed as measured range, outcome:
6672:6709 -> 1.1 angstrom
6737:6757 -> 0.6 angstrom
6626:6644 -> 0.9 angstrom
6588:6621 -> -0.2 angstrom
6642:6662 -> 0.4 angstrom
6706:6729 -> 0.4 angstrom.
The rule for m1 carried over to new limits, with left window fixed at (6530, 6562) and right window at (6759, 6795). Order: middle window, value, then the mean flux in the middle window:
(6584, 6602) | 0.2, 17.3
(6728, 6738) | 0.3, 16.4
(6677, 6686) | 0.5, 16.2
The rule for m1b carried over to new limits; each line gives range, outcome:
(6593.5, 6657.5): 21.85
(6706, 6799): 22.6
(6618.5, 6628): 20.79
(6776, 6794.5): 20.51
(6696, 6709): 19.22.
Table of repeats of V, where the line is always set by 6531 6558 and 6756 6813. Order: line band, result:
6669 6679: 0.05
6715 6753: 0.03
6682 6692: 0.08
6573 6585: -0.03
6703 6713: -0.03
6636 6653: -0.03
